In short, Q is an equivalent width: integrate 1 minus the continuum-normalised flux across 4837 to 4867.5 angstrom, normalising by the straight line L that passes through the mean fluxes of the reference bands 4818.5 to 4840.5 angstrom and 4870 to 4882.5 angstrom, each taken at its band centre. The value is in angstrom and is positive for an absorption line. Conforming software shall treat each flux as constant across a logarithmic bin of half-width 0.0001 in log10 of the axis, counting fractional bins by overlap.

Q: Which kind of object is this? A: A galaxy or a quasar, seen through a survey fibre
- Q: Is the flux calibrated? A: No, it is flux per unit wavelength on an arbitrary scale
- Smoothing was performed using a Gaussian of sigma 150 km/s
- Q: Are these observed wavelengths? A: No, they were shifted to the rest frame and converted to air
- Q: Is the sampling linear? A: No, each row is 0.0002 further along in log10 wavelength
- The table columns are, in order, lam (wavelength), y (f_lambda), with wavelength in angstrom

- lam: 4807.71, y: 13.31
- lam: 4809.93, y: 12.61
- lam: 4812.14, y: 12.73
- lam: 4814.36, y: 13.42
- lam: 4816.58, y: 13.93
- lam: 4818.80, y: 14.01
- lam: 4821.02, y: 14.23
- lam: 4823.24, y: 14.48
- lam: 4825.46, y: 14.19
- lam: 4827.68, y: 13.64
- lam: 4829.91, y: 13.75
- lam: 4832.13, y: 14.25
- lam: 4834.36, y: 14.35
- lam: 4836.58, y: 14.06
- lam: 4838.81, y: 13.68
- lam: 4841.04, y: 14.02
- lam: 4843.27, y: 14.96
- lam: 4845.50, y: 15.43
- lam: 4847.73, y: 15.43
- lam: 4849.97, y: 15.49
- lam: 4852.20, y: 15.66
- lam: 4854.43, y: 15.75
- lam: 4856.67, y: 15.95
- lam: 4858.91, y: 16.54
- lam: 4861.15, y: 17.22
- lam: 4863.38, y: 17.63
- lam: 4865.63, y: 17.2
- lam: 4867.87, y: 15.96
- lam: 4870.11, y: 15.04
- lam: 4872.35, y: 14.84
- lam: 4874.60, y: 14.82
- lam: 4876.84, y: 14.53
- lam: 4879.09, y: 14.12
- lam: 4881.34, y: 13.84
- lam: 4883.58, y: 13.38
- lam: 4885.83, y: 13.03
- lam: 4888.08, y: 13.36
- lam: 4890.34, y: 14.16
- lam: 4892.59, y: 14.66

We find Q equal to -3.1 angstrom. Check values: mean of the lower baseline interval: 14.1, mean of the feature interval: 15.7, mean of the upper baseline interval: 14.5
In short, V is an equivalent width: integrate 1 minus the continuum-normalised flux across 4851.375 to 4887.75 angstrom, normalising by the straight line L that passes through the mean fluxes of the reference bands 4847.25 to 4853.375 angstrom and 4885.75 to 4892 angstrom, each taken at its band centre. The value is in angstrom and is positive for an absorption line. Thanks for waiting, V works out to -1.6 angstrom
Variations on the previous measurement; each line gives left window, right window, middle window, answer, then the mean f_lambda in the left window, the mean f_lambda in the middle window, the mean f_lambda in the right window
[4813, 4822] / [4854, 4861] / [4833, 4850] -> 0.8 angstrom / 13.8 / 14.6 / 16.3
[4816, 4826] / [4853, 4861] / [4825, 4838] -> 0.7 angstrom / 14.2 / 14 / 16.2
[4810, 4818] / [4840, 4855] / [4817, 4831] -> -0.2 angstrom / 13.3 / 14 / 15.2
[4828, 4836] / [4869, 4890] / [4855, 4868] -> -2.5 angstrom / 14.1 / 16.8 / 14.1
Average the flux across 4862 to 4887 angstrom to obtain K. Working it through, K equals 15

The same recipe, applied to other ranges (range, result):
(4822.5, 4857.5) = 14.7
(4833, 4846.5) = 14.4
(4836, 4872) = 15.6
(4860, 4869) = 17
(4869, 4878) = 14.8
